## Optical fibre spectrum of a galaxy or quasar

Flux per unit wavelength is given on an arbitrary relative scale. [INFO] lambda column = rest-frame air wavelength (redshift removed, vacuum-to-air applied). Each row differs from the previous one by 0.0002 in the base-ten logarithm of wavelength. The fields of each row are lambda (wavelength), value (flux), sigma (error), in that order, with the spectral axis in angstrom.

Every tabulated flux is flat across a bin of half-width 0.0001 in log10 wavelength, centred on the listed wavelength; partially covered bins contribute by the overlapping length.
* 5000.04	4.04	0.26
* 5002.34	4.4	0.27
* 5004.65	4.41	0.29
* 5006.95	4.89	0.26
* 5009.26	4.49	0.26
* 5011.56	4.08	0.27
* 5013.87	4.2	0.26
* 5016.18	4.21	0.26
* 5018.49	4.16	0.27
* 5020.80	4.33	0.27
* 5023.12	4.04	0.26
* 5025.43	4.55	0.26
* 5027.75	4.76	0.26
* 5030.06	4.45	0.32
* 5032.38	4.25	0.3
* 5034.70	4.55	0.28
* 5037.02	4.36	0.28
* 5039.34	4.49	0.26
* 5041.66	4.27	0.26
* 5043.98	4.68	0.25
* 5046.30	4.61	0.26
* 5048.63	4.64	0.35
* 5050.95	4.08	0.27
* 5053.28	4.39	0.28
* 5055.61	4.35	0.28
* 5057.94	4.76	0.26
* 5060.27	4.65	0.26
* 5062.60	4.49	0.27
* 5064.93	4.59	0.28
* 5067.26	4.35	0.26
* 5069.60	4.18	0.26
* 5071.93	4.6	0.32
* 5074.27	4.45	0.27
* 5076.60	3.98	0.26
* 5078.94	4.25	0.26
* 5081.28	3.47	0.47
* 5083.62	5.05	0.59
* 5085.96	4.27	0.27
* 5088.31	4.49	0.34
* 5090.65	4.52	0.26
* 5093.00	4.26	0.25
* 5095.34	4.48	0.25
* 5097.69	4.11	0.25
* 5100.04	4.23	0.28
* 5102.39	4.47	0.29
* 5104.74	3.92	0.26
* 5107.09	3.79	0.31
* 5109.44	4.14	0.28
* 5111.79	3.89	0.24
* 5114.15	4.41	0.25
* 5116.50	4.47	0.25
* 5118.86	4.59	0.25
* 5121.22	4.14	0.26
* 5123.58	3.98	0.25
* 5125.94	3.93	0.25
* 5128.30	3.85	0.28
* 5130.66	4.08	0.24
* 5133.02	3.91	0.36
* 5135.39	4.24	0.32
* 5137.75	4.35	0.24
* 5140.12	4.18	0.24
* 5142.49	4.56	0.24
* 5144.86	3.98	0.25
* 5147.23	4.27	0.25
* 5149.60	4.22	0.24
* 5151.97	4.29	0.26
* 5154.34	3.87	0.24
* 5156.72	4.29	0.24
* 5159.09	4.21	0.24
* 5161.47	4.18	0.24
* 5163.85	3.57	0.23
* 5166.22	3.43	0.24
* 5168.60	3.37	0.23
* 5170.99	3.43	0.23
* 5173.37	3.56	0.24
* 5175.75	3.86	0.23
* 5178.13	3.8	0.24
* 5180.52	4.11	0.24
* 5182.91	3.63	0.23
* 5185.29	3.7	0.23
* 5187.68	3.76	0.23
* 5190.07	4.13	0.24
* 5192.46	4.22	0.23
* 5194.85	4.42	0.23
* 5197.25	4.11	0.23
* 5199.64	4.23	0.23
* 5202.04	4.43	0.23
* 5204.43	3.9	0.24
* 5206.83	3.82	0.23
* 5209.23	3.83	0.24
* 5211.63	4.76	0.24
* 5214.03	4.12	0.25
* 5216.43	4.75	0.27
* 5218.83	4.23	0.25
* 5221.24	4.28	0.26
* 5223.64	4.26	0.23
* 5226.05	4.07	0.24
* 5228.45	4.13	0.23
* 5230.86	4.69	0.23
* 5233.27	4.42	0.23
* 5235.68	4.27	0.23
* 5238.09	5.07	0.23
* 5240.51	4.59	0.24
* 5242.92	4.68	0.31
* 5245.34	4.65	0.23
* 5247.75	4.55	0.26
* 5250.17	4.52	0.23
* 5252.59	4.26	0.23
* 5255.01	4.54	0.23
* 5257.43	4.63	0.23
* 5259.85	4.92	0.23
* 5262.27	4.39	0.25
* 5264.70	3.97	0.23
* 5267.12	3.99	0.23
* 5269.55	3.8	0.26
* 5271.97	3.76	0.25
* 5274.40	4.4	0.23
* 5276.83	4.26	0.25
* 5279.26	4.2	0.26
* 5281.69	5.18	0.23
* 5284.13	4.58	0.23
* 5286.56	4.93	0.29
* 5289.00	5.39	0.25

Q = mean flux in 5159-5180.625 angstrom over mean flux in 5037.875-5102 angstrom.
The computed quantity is 0.84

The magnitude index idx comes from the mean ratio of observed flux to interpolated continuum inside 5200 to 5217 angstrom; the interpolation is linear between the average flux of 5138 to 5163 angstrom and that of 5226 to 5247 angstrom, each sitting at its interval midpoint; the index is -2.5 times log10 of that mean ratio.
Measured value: 0.054 mag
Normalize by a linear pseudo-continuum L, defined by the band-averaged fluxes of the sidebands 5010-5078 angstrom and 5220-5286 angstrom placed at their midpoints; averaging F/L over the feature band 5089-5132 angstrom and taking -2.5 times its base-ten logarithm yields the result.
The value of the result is 0.06 mag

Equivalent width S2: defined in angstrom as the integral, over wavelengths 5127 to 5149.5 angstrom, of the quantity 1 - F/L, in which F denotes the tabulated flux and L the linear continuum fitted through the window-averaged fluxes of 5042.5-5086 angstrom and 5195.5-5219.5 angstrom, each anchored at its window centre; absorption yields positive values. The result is 0.8 angstrom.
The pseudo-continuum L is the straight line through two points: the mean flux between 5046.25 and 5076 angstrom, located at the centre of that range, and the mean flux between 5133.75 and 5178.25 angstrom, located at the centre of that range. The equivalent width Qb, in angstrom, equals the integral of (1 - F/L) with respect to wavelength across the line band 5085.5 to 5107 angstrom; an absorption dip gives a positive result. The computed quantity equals 0.0 angstrom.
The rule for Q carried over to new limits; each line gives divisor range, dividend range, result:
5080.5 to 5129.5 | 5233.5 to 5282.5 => 1.05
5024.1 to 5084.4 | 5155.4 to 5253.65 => 0.94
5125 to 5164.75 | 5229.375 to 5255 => 1.11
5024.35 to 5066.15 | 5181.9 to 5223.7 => 0.92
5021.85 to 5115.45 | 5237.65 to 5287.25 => 1.02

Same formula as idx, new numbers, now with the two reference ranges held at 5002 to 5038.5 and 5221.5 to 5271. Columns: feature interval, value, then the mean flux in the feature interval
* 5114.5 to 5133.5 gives 0.065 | 4.14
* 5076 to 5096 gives 0.020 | 4.31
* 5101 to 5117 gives 0.064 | 4.15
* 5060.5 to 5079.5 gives 0.002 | 4.38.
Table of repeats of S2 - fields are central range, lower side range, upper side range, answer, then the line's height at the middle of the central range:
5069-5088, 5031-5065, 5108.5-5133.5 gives 0.2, 4.33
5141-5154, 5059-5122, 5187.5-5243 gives 0.2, 4.3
